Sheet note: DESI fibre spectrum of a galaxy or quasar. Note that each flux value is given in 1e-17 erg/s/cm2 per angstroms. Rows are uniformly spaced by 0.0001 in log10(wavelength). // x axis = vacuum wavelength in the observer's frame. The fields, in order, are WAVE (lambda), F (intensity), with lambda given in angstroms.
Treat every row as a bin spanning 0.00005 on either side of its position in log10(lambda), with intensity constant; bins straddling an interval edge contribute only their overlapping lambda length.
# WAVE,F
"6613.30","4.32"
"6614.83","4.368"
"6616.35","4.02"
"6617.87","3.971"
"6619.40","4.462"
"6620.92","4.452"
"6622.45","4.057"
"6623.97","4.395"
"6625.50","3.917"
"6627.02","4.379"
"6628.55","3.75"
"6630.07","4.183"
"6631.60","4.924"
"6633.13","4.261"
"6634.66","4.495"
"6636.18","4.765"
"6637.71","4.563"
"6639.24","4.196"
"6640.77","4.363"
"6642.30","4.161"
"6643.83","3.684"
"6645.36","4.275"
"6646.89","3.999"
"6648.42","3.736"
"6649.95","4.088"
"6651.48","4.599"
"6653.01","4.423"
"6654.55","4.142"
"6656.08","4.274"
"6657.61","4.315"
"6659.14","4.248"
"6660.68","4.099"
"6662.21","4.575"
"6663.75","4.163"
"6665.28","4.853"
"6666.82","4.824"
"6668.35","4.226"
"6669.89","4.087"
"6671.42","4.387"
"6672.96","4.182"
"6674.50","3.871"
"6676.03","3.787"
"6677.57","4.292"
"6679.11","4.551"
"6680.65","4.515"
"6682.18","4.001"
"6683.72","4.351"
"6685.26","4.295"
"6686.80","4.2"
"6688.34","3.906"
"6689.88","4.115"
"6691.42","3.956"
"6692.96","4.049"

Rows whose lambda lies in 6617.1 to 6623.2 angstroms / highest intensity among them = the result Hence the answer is 4.462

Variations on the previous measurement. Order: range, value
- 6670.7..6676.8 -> 4.387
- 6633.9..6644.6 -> 4.765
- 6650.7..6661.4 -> 4.599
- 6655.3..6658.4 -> 4.315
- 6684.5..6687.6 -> 4.295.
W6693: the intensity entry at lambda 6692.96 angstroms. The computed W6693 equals 4.049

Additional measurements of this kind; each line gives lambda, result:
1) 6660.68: 4.099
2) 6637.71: 4.563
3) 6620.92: 4.452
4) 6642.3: 4.161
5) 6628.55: 3.75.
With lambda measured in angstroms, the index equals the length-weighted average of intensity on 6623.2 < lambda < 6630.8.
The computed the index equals 4.13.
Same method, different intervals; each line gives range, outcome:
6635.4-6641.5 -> 4.48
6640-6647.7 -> 4.09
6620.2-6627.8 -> 4.24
